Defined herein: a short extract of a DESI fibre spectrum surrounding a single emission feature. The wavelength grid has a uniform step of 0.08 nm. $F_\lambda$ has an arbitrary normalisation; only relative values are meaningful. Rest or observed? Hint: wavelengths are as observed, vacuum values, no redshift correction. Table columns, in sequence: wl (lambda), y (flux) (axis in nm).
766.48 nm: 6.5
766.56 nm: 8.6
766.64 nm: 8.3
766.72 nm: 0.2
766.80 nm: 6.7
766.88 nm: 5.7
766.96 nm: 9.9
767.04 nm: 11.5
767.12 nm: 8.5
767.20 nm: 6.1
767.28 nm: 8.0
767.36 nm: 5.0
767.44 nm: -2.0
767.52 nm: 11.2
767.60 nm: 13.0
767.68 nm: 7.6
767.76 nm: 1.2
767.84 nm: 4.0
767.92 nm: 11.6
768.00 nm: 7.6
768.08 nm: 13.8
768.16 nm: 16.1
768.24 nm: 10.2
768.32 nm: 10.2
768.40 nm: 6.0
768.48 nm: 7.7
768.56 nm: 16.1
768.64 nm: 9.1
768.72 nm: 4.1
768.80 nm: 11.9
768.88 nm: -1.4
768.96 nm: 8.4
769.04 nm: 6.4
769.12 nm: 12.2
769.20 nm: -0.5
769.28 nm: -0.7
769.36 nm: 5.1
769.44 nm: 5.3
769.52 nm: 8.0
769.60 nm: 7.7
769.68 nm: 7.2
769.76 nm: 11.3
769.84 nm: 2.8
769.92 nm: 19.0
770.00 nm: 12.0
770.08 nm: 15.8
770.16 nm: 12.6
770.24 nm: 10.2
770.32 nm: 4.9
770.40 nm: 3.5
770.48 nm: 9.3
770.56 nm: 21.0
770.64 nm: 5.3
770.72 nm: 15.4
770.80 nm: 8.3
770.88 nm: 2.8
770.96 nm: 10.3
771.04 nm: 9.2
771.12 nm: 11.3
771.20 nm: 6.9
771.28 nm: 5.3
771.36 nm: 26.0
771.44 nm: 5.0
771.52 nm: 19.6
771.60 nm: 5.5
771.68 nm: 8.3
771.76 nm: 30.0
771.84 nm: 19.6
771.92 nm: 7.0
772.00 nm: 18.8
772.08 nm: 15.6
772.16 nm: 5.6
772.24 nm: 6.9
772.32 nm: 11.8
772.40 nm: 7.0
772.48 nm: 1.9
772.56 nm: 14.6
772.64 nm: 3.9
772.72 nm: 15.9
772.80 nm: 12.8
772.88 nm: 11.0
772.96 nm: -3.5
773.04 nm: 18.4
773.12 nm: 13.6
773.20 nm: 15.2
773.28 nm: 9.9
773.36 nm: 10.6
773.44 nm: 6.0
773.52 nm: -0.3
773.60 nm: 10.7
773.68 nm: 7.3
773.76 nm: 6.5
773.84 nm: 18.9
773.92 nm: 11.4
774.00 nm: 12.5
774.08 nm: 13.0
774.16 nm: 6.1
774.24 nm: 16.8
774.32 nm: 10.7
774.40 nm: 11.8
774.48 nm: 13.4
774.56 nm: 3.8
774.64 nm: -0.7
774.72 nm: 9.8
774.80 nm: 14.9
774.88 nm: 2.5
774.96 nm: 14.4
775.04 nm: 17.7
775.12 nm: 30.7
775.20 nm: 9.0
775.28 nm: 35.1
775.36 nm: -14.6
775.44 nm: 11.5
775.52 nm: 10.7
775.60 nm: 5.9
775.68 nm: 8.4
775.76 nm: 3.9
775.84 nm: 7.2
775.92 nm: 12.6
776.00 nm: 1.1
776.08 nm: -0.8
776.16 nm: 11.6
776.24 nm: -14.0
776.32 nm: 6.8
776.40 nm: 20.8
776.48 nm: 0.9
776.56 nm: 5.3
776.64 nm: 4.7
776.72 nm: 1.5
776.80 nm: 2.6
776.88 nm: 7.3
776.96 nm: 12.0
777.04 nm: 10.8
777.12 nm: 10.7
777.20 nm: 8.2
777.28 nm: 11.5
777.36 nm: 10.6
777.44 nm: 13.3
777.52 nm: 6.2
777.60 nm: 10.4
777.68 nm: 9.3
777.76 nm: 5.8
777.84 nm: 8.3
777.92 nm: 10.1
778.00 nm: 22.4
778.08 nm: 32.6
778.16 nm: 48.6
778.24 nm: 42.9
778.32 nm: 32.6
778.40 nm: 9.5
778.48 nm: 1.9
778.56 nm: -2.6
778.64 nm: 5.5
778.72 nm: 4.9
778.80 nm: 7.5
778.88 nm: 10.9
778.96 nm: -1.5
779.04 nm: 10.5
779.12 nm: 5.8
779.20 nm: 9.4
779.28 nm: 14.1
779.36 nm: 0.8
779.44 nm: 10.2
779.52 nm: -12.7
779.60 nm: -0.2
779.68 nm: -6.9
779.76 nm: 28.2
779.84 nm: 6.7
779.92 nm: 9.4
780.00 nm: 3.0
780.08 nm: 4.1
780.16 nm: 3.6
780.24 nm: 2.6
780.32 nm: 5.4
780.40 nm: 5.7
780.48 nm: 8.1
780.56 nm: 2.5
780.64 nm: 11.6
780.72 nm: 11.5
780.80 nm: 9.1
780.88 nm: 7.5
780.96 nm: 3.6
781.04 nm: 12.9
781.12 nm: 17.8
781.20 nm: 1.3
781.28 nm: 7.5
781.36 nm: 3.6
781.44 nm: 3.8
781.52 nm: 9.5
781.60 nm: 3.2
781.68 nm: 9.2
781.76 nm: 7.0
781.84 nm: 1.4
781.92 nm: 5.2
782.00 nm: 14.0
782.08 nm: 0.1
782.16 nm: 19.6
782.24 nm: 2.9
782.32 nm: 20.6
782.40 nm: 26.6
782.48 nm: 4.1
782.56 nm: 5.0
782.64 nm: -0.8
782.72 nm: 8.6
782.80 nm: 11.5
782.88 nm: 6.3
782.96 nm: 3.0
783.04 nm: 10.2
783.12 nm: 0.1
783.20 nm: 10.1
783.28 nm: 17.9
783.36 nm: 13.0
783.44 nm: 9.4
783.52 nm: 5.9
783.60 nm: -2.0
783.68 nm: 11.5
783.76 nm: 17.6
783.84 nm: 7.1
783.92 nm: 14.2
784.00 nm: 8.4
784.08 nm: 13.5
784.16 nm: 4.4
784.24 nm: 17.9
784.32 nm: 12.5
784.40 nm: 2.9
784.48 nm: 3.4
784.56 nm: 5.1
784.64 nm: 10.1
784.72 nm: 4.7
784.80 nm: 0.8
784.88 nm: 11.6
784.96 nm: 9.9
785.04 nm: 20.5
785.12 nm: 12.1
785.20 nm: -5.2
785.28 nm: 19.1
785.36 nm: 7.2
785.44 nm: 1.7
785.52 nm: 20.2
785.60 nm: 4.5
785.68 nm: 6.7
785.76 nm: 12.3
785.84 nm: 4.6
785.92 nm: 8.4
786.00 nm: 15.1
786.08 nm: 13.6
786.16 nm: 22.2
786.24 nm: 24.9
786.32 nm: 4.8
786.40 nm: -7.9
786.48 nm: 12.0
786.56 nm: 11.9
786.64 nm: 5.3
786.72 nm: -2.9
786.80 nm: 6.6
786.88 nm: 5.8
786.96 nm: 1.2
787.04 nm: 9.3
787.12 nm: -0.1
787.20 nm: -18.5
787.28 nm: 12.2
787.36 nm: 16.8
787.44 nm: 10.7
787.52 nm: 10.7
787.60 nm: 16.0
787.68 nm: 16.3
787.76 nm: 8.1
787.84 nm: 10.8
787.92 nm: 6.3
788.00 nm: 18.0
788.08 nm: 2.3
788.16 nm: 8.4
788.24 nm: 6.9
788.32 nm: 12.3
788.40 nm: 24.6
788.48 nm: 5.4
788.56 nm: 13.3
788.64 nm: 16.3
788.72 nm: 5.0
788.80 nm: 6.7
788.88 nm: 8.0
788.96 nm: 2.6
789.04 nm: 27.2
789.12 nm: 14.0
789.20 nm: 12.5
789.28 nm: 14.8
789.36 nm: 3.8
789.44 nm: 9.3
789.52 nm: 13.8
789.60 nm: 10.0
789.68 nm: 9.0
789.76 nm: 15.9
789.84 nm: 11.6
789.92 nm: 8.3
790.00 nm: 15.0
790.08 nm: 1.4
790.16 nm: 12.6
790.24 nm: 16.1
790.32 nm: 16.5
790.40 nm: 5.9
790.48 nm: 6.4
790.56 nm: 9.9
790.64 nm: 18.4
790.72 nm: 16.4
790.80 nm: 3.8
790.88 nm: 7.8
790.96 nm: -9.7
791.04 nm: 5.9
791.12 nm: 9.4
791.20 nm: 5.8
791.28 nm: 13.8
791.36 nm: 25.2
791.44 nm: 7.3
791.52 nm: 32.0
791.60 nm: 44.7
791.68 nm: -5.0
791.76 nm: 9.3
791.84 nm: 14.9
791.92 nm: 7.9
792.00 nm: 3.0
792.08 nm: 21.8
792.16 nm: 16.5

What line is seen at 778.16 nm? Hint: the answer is H-gamma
